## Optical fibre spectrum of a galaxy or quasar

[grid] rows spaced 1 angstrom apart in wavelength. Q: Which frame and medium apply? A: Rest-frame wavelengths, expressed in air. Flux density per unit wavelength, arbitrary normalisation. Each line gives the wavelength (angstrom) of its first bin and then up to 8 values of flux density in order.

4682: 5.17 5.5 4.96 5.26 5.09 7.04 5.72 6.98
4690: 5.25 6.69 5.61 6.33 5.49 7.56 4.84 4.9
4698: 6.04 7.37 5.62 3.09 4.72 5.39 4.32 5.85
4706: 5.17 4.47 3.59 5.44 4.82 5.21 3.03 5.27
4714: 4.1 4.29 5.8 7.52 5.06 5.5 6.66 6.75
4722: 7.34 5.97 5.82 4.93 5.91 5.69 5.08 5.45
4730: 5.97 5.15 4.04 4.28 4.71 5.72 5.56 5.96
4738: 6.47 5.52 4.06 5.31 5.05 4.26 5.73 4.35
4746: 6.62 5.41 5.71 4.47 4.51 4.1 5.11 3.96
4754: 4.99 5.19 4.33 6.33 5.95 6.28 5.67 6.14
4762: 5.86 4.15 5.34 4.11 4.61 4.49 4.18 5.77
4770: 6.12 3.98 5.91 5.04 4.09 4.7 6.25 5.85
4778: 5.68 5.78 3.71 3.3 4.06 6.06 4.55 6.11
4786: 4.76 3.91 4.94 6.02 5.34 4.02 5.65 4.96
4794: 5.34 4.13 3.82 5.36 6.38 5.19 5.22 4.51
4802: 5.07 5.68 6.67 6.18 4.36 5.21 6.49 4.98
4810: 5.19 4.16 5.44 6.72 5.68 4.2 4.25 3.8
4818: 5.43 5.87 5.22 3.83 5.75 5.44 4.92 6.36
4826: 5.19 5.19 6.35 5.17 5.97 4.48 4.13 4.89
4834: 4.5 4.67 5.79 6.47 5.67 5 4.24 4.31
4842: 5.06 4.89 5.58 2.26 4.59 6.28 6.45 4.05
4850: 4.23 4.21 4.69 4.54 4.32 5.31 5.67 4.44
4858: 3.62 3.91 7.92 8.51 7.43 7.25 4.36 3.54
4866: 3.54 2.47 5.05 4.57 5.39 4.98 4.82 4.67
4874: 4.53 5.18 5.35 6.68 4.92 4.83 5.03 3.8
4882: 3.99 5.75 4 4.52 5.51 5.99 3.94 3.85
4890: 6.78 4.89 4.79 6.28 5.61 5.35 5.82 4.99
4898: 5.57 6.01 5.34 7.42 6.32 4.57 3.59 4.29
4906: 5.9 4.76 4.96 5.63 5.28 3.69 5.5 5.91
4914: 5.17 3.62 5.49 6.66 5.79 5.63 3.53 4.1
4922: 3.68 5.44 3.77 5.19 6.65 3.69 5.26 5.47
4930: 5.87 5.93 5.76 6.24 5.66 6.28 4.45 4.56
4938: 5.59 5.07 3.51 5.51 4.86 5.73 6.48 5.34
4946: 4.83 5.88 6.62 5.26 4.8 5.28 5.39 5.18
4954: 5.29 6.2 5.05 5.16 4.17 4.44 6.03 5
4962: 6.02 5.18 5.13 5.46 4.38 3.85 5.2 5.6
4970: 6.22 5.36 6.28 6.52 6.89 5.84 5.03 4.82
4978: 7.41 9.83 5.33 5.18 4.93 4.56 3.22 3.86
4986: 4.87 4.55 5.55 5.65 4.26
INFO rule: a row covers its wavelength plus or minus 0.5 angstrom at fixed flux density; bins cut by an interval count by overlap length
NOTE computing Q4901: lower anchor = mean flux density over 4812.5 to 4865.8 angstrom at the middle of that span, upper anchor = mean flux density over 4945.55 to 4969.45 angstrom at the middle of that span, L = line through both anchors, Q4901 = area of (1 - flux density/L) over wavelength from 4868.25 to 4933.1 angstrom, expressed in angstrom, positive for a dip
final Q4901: 0.5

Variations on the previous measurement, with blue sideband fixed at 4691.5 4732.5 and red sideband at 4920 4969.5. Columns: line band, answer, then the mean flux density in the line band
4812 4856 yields 2.1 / 5.03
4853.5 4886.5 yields 1.5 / 5.03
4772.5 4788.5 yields 1.2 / 4.92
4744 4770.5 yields 1.0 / 5.16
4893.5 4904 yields -0.7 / 5.6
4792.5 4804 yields 0.4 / 5.13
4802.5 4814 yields -0.5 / 5.56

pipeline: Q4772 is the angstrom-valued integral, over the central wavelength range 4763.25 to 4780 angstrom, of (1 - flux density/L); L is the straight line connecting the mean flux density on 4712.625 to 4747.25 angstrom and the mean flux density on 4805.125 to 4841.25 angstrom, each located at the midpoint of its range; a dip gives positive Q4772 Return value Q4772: 0.8 angstrom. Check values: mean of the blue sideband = 5.47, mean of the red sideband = 5.16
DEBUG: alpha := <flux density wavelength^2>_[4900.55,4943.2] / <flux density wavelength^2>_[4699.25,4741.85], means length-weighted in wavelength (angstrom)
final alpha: 1.06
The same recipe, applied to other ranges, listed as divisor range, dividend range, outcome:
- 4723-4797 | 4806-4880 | 1.03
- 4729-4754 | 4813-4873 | 1.03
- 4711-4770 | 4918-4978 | 1.10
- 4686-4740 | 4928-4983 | 1.11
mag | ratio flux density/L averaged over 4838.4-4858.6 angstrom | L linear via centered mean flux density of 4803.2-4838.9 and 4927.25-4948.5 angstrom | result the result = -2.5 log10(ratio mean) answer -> 0.14 mag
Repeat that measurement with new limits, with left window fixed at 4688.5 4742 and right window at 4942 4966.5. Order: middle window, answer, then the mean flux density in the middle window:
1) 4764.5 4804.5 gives 0.076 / 5.03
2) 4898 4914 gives 0.014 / 5.28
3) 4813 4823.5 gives 0.074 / 5.03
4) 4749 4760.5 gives 0.064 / 5.1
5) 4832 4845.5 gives 0.114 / 4.84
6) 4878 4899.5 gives 0.053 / 5.11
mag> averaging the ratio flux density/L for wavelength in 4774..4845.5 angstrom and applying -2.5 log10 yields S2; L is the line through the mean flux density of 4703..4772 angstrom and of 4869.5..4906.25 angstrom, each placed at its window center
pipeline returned 0.021 mag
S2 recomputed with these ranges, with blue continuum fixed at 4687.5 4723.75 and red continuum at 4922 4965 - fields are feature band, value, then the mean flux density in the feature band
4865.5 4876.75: 0.16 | 4.64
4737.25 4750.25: 0.05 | 5.22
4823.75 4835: 0.04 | 5.18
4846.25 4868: 0.06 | 5.08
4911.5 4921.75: 0.04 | 5.1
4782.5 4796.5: 0.09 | 4.97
